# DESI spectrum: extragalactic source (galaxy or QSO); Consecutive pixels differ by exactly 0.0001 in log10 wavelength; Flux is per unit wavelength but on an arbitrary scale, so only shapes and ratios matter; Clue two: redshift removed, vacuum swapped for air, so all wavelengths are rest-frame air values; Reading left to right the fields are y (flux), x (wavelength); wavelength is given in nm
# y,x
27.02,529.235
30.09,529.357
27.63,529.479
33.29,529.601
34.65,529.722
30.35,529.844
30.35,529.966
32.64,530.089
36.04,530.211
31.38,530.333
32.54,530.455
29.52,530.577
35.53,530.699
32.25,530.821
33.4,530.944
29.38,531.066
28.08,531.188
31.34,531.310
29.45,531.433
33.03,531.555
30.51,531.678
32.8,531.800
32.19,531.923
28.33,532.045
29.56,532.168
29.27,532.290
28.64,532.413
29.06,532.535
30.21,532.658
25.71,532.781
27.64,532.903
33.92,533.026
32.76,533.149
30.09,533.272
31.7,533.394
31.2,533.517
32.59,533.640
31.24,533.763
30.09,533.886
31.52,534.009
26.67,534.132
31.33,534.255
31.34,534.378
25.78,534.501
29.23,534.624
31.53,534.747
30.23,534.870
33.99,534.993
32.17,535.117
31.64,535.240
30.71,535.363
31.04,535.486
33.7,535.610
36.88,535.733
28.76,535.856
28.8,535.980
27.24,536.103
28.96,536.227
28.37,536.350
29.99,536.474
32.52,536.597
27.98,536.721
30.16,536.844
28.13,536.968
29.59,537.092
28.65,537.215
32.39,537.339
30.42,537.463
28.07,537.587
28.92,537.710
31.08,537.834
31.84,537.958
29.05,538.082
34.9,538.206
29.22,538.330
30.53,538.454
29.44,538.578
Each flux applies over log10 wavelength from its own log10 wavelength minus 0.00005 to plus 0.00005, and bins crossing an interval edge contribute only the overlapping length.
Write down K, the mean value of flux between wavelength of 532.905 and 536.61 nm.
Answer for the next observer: 30.8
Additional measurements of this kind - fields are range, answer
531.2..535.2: 30.4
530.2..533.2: 30.8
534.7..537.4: 30.6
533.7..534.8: 29.8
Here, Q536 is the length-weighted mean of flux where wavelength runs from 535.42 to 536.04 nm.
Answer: 31.8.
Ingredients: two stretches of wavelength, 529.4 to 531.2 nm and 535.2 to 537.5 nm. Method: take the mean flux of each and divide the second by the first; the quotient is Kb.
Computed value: 0.9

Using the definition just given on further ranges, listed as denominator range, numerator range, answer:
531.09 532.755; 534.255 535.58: 1.03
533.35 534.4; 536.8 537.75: 0.96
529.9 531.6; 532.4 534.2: 0.95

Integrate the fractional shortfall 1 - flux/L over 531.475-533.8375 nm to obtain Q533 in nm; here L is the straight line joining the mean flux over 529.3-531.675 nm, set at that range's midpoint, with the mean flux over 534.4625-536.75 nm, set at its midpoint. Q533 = 0.05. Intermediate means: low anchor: 31.6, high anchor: 30.6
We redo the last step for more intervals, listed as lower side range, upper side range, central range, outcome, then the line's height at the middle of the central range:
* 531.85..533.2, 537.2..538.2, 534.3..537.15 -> -0.024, 30.1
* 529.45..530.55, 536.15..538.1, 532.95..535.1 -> -0.007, 30.8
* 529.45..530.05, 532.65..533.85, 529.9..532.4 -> -0.011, 31.2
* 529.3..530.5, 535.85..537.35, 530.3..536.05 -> -0.042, 30.6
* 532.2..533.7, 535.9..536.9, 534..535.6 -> -0.050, 29.7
